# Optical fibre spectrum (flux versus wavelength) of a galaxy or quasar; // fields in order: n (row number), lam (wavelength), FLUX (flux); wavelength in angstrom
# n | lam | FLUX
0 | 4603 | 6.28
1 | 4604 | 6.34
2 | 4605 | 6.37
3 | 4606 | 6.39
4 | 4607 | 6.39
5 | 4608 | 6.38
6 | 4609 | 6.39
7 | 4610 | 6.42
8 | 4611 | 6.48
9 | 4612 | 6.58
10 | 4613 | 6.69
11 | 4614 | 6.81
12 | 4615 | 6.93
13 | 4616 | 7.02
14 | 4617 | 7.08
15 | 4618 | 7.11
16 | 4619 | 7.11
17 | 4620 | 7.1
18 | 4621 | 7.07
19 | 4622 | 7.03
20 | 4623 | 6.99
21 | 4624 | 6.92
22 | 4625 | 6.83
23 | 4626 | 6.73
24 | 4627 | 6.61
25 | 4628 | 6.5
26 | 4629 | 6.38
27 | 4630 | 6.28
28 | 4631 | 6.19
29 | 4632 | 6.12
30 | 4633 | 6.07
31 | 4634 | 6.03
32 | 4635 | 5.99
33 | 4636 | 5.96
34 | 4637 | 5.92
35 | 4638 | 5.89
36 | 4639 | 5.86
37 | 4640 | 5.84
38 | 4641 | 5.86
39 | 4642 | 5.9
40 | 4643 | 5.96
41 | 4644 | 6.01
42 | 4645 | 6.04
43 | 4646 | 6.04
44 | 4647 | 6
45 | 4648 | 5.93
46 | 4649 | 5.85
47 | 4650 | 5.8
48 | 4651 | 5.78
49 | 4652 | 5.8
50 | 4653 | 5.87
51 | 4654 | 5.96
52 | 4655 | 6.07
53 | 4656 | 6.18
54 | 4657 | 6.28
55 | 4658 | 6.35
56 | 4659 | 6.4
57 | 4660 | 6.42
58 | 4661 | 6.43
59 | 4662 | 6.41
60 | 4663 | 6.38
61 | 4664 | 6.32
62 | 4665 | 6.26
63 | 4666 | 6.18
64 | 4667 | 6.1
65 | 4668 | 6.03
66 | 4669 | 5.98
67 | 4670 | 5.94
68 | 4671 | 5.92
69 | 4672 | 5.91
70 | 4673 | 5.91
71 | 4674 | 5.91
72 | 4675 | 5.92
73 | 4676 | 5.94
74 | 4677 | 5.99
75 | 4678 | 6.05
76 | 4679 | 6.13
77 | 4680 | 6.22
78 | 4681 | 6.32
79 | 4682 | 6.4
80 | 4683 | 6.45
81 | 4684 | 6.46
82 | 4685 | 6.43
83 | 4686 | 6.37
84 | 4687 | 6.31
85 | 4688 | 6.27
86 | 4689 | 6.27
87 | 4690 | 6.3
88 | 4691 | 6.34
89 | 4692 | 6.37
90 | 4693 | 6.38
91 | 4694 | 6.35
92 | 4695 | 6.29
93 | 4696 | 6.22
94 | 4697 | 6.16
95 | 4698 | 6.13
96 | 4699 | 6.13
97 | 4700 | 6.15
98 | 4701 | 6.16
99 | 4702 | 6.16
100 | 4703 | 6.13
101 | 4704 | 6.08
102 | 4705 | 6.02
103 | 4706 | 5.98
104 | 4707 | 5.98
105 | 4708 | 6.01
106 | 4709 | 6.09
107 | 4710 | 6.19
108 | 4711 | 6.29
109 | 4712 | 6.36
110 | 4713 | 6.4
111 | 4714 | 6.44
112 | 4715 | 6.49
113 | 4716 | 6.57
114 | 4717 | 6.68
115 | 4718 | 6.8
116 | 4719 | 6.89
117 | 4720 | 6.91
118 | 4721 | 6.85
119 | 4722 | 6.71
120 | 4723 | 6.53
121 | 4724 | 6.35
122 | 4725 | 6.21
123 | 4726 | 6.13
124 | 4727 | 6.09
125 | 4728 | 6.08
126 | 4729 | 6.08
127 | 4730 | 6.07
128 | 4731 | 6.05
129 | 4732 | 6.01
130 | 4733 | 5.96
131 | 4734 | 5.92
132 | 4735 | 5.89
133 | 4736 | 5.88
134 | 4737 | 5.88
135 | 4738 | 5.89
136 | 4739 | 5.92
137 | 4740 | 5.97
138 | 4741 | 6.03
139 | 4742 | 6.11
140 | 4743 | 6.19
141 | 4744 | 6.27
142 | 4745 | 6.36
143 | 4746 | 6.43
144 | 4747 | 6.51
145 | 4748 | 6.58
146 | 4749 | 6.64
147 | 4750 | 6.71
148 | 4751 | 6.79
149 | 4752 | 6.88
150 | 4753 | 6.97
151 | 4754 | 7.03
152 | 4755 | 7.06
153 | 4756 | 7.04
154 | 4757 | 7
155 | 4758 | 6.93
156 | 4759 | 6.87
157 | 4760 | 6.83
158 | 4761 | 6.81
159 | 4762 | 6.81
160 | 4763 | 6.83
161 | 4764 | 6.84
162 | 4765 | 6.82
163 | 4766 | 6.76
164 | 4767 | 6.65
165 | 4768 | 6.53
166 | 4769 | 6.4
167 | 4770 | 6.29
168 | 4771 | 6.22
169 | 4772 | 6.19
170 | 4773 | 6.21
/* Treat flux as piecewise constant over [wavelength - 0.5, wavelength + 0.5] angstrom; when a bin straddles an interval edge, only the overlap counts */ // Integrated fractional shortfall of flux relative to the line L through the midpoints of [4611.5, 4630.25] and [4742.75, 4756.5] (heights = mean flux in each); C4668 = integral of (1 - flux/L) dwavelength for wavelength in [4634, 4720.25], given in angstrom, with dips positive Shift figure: 7.7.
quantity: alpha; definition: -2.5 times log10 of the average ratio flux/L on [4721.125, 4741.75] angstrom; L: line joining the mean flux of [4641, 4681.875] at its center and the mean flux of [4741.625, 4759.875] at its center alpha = 0.08 mag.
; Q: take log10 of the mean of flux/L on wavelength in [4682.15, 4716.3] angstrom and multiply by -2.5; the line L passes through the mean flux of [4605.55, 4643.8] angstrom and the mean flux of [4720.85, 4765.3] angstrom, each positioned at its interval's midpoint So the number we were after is 0.03 mag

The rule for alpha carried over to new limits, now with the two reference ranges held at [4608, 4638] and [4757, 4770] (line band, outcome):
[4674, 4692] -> 0.07 mag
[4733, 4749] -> 0.10 mag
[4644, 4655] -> 0.12 mag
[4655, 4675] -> 0.08 mag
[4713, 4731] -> 0.04 mag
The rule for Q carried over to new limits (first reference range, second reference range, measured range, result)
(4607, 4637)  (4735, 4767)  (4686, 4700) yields 0.052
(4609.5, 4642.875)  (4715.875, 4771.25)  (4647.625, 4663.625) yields 0.062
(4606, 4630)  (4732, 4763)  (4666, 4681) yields 0.106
